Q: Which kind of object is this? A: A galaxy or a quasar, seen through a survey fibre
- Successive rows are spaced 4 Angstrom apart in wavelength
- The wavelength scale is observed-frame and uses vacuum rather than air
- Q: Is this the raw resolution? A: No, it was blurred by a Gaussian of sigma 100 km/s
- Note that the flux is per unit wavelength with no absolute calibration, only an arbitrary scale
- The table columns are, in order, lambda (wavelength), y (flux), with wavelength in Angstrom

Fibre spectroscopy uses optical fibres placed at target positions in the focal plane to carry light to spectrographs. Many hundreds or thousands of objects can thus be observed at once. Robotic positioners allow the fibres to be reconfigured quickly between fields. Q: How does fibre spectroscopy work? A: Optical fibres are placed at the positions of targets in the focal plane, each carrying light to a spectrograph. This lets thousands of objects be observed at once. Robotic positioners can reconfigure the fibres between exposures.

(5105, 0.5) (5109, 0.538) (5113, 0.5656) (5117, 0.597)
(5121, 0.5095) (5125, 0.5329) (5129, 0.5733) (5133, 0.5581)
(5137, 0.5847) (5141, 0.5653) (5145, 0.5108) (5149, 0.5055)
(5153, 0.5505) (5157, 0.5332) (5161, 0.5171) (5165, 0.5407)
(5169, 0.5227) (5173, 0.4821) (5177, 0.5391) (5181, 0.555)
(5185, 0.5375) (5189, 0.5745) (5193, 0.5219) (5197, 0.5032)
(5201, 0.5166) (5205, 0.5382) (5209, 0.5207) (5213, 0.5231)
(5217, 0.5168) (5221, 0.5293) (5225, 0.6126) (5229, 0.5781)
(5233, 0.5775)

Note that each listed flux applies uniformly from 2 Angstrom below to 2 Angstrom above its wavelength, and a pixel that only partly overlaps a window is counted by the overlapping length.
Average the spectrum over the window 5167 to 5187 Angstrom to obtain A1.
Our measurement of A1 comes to 0.527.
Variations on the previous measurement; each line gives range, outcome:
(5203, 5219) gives 0.525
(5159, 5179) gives 0.52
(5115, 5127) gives 0.546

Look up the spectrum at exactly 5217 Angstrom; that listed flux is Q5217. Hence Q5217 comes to 0.5168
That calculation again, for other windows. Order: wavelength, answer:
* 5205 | 0.5382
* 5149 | 0.5055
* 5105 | 0.5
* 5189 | 0.5745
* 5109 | 0.538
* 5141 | 0.5653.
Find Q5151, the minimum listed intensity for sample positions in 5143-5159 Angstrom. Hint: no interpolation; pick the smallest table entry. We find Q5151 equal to 0.5055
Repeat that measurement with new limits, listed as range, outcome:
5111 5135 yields 0.5095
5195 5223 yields 0.5032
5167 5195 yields 0.4821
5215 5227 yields 0.5168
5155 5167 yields 0.5171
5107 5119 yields 0.538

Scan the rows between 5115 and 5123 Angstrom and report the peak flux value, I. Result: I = 0.597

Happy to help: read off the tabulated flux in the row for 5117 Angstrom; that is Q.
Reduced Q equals 0.597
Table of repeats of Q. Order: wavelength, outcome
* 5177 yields 0.5391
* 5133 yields 0.5581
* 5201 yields 0.5166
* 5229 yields 0.5781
